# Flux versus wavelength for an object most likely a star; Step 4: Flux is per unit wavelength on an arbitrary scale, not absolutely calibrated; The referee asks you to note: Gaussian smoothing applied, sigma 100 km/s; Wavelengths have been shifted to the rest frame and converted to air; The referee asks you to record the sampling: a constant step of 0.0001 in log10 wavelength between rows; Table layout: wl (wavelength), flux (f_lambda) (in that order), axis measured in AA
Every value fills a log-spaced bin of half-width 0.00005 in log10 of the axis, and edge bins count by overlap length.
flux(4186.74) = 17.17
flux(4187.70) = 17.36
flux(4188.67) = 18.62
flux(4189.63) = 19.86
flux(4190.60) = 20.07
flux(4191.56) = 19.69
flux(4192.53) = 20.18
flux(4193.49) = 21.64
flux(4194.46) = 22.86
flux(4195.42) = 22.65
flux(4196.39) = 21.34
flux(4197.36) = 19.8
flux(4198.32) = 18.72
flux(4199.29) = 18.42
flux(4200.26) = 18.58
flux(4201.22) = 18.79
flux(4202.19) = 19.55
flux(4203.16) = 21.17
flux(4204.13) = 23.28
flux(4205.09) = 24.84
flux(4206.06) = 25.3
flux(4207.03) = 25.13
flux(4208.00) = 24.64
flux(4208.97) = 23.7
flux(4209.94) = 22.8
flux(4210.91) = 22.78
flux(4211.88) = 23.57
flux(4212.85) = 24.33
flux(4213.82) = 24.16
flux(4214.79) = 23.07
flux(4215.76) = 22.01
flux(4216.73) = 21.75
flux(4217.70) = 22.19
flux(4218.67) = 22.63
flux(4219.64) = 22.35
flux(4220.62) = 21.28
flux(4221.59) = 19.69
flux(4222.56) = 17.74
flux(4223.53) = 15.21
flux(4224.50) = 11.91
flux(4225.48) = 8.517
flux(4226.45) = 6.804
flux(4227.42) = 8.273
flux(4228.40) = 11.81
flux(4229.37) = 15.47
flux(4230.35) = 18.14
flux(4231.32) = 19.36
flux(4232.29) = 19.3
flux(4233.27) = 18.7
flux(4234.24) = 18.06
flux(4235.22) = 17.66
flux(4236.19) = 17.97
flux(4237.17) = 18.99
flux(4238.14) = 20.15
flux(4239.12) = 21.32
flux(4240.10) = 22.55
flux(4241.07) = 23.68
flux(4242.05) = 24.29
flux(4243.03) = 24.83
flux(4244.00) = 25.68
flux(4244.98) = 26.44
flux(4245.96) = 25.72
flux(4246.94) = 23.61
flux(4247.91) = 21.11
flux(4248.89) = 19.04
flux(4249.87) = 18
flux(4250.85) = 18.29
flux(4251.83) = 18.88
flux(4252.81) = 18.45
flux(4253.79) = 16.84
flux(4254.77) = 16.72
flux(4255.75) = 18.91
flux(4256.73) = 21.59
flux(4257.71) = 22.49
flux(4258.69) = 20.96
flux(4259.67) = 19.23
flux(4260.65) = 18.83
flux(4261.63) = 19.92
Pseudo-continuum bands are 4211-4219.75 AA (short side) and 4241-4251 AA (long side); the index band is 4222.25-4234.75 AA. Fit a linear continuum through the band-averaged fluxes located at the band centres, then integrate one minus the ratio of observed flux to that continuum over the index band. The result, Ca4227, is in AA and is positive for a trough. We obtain 4.6 AA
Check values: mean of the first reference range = 22.9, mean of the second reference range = 22.9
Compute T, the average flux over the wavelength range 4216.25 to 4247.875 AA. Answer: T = 19.2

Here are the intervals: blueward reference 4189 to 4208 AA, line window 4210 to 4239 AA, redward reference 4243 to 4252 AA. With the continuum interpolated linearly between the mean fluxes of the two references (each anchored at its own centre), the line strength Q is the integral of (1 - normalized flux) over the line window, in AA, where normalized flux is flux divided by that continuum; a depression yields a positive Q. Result 4.3 AA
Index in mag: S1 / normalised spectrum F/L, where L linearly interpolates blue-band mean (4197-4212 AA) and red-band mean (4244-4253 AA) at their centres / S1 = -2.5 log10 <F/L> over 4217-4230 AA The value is 0.34 mag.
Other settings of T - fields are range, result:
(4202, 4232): 19.8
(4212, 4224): 21.4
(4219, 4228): 14.7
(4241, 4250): 23.4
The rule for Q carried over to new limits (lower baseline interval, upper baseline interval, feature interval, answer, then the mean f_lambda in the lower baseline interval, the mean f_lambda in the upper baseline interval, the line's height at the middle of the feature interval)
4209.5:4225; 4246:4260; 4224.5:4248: 1.6 AA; 21.1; 19.8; 20.4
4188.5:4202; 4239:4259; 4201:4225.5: -1.2 AA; 20.1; 21.4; 20.5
